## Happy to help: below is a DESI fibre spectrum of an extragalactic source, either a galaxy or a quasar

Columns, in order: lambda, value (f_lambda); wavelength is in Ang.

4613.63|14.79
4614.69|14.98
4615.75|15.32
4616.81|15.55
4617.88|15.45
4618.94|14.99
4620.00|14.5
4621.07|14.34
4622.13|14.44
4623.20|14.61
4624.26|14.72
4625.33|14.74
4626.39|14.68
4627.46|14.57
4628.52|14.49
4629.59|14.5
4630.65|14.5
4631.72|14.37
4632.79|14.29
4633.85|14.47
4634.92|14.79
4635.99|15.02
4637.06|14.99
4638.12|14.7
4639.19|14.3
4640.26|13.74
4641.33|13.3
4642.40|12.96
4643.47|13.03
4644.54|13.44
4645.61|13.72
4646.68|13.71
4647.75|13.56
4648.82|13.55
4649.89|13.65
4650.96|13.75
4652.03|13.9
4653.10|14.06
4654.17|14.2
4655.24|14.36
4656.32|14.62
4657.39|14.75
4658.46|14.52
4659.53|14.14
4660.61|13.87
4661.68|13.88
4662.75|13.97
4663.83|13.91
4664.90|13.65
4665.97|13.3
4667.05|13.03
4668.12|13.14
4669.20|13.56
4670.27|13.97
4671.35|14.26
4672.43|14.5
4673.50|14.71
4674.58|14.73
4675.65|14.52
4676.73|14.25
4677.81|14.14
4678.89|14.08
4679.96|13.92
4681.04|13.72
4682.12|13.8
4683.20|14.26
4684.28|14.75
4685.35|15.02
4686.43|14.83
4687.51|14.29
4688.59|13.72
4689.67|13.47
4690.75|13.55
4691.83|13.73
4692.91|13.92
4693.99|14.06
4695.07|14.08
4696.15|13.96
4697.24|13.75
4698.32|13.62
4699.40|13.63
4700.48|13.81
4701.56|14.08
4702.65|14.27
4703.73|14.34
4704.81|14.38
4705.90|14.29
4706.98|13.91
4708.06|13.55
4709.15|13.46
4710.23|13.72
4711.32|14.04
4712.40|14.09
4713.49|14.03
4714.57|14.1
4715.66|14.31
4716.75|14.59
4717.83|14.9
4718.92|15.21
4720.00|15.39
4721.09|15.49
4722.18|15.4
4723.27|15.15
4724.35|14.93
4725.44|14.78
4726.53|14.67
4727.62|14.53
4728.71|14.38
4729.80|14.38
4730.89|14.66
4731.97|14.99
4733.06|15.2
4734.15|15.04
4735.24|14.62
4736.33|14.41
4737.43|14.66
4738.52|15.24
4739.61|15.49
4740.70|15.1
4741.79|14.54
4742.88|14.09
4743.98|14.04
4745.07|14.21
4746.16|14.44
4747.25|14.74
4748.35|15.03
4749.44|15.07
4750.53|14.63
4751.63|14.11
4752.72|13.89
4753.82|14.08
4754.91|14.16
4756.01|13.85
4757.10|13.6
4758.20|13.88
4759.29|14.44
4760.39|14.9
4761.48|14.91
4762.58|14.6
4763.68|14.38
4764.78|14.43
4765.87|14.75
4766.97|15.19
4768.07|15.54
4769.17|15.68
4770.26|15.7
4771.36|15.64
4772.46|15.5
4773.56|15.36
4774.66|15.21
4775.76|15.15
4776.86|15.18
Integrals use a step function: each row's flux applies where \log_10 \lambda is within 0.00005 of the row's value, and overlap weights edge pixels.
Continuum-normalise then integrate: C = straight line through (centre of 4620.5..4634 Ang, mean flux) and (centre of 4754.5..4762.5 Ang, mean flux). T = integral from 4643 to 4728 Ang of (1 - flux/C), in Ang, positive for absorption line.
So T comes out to 1.7 Ang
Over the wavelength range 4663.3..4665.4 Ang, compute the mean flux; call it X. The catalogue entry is 13.8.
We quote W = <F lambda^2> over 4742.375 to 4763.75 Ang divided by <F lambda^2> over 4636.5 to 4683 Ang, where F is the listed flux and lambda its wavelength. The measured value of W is 1.07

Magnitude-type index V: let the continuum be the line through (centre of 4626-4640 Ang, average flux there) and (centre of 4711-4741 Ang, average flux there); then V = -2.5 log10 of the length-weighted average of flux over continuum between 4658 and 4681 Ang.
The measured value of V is 0.050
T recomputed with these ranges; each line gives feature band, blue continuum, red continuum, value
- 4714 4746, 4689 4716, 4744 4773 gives -1.1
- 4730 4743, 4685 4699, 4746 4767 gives -0.5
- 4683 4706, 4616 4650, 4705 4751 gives 0.7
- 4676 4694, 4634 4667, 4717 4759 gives 0.2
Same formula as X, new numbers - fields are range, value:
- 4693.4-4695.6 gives 14.1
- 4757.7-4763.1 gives 14.6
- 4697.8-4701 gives 13.7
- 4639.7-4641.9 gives 13.5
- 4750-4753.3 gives 14.2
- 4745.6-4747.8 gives 14.6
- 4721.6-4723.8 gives 15.2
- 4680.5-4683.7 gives 13.9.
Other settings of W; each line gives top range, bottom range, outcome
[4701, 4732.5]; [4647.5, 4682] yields 1.06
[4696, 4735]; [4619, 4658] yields 1.05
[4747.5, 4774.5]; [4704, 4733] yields 1.03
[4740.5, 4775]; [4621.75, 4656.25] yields 1.09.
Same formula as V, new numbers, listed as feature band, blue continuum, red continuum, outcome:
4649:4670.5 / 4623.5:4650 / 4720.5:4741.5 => 0.03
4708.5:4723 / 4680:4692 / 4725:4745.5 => 0.00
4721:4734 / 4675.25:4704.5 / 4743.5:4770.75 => -0.04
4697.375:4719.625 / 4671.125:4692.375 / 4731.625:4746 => 0.02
